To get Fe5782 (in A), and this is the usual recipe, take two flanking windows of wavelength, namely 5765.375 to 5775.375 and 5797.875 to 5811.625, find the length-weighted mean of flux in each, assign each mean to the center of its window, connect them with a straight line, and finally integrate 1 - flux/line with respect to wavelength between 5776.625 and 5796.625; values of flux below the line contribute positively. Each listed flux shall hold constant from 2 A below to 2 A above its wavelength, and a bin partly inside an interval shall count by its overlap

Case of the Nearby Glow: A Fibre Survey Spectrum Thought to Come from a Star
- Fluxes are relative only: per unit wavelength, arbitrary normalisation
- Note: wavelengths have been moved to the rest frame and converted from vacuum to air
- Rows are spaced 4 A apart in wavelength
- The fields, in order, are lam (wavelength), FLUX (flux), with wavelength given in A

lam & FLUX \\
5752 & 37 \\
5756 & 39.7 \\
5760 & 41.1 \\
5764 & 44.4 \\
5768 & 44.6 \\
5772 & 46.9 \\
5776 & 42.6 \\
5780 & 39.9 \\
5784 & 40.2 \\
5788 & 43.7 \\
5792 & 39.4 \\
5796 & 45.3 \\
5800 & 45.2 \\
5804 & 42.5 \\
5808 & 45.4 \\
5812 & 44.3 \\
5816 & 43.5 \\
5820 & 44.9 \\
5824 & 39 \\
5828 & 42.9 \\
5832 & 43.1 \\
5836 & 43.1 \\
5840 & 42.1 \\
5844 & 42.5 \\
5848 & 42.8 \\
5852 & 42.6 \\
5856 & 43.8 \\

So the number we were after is 1.5 A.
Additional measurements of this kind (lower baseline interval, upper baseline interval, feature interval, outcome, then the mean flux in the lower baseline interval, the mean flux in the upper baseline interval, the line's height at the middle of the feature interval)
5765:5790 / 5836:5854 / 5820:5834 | 0.2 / 43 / 42.6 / 42.7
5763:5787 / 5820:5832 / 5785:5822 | -1.1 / 43.1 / 42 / 42.5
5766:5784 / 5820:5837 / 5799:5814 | -0.6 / 43.1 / 42.3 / 42.6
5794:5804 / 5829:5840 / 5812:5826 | 0.3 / 44.7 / 42.9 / 43.7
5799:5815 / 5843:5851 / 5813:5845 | 0.5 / 44.2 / 42.7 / 43.4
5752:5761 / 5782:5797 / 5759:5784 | -1.5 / 39.6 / 41.9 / 40.6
